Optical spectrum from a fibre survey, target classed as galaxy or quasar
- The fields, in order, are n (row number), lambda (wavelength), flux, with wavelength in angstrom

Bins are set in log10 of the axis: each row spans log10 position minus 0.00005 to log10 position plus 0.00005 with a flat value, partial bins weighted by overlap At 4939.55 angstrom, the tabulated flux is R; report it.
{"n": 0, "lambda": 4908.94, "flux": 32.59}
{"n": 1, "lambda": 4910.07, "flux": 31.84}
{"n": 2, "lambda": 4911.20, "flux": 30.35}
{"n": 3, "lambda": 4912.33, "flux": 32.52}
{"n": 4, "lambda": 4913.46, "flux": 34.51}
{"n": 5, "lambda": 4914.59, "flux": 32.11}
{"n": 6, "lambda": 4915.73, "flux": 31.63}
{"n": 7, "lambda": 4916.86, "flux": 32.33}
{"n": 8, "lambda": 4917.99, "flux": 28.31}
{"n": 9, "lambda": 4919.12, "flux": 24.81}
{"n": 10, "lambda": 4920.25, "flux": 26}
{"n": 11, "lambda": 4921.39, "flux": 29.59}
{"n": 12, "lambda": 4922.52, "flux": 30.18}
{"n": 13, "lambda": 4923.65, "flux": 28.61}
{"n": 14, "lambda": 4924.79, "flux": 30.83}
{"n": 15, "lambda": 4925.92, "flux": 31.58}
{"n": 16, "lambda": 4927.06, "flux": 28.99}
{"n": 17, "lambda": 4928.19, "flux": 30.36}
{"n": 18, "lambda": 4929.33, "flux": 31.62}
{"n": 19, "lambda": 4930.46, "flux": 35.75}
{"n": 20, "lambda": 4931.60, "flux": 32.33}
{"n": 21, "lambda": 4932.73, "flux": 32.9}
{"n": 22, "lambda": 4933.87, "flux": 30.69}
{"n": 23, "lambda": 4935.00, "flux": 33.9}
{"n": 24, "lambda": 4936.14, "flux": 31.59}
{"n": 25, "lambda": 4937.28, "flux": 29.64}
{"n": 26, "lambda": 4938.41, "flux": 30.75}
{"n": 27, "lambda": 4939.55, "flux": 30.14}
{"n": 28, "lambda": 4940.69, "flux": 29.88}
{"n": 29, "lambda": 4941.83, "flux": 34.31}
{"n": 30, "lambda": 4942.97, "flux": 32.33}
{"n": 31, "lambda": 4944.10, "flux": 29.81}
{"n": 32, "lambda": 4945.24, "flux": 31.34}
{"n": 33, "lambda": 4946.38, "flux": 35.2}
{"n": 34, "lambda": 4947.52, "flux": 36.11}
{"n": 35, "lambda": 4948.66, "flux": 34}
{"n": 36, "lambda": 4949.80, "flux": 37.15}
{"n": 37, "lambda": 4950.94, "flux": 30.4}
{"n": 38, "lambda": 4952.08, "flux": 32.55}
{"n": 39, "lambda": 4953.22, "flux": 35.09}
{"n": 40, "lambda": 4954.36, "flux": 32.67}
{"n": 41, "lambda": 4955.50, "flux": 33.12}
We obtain 30.14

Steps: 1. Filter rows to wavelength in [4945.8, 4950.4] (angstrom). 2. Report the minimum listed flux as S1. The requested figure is 34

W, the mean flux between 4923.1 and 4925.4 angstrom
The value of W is 29.7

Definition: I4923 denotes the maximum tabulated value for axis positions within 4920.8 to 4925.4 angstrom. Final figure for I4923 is 30.83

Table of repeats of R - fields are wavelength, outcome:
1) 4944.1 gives 29.81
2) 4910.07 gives 31.84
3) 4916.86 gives 32.33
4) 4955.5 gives 33.12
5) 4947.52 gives 36.11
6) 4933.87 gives 30.69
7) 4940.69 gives 29.88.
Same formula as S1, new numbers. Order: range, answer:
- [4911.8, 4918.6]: 28.31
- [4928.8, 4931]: 31.62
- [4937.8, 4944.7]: 29.81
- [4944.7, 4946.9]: 31.34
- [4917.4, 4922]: 24.81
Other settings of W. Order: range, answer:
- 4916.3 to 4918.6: 30.3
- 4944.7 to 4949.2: 34.2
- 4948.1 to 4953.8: 33.8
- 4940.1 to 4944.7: 31.6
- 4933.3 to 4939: 31.3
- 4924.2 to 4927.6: 30.4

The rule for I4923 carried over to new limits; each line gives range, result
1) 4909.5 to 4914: 34.51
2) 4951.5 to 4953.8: 35.09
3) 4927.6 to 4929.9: 31.62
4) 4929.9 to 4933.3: 35.75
